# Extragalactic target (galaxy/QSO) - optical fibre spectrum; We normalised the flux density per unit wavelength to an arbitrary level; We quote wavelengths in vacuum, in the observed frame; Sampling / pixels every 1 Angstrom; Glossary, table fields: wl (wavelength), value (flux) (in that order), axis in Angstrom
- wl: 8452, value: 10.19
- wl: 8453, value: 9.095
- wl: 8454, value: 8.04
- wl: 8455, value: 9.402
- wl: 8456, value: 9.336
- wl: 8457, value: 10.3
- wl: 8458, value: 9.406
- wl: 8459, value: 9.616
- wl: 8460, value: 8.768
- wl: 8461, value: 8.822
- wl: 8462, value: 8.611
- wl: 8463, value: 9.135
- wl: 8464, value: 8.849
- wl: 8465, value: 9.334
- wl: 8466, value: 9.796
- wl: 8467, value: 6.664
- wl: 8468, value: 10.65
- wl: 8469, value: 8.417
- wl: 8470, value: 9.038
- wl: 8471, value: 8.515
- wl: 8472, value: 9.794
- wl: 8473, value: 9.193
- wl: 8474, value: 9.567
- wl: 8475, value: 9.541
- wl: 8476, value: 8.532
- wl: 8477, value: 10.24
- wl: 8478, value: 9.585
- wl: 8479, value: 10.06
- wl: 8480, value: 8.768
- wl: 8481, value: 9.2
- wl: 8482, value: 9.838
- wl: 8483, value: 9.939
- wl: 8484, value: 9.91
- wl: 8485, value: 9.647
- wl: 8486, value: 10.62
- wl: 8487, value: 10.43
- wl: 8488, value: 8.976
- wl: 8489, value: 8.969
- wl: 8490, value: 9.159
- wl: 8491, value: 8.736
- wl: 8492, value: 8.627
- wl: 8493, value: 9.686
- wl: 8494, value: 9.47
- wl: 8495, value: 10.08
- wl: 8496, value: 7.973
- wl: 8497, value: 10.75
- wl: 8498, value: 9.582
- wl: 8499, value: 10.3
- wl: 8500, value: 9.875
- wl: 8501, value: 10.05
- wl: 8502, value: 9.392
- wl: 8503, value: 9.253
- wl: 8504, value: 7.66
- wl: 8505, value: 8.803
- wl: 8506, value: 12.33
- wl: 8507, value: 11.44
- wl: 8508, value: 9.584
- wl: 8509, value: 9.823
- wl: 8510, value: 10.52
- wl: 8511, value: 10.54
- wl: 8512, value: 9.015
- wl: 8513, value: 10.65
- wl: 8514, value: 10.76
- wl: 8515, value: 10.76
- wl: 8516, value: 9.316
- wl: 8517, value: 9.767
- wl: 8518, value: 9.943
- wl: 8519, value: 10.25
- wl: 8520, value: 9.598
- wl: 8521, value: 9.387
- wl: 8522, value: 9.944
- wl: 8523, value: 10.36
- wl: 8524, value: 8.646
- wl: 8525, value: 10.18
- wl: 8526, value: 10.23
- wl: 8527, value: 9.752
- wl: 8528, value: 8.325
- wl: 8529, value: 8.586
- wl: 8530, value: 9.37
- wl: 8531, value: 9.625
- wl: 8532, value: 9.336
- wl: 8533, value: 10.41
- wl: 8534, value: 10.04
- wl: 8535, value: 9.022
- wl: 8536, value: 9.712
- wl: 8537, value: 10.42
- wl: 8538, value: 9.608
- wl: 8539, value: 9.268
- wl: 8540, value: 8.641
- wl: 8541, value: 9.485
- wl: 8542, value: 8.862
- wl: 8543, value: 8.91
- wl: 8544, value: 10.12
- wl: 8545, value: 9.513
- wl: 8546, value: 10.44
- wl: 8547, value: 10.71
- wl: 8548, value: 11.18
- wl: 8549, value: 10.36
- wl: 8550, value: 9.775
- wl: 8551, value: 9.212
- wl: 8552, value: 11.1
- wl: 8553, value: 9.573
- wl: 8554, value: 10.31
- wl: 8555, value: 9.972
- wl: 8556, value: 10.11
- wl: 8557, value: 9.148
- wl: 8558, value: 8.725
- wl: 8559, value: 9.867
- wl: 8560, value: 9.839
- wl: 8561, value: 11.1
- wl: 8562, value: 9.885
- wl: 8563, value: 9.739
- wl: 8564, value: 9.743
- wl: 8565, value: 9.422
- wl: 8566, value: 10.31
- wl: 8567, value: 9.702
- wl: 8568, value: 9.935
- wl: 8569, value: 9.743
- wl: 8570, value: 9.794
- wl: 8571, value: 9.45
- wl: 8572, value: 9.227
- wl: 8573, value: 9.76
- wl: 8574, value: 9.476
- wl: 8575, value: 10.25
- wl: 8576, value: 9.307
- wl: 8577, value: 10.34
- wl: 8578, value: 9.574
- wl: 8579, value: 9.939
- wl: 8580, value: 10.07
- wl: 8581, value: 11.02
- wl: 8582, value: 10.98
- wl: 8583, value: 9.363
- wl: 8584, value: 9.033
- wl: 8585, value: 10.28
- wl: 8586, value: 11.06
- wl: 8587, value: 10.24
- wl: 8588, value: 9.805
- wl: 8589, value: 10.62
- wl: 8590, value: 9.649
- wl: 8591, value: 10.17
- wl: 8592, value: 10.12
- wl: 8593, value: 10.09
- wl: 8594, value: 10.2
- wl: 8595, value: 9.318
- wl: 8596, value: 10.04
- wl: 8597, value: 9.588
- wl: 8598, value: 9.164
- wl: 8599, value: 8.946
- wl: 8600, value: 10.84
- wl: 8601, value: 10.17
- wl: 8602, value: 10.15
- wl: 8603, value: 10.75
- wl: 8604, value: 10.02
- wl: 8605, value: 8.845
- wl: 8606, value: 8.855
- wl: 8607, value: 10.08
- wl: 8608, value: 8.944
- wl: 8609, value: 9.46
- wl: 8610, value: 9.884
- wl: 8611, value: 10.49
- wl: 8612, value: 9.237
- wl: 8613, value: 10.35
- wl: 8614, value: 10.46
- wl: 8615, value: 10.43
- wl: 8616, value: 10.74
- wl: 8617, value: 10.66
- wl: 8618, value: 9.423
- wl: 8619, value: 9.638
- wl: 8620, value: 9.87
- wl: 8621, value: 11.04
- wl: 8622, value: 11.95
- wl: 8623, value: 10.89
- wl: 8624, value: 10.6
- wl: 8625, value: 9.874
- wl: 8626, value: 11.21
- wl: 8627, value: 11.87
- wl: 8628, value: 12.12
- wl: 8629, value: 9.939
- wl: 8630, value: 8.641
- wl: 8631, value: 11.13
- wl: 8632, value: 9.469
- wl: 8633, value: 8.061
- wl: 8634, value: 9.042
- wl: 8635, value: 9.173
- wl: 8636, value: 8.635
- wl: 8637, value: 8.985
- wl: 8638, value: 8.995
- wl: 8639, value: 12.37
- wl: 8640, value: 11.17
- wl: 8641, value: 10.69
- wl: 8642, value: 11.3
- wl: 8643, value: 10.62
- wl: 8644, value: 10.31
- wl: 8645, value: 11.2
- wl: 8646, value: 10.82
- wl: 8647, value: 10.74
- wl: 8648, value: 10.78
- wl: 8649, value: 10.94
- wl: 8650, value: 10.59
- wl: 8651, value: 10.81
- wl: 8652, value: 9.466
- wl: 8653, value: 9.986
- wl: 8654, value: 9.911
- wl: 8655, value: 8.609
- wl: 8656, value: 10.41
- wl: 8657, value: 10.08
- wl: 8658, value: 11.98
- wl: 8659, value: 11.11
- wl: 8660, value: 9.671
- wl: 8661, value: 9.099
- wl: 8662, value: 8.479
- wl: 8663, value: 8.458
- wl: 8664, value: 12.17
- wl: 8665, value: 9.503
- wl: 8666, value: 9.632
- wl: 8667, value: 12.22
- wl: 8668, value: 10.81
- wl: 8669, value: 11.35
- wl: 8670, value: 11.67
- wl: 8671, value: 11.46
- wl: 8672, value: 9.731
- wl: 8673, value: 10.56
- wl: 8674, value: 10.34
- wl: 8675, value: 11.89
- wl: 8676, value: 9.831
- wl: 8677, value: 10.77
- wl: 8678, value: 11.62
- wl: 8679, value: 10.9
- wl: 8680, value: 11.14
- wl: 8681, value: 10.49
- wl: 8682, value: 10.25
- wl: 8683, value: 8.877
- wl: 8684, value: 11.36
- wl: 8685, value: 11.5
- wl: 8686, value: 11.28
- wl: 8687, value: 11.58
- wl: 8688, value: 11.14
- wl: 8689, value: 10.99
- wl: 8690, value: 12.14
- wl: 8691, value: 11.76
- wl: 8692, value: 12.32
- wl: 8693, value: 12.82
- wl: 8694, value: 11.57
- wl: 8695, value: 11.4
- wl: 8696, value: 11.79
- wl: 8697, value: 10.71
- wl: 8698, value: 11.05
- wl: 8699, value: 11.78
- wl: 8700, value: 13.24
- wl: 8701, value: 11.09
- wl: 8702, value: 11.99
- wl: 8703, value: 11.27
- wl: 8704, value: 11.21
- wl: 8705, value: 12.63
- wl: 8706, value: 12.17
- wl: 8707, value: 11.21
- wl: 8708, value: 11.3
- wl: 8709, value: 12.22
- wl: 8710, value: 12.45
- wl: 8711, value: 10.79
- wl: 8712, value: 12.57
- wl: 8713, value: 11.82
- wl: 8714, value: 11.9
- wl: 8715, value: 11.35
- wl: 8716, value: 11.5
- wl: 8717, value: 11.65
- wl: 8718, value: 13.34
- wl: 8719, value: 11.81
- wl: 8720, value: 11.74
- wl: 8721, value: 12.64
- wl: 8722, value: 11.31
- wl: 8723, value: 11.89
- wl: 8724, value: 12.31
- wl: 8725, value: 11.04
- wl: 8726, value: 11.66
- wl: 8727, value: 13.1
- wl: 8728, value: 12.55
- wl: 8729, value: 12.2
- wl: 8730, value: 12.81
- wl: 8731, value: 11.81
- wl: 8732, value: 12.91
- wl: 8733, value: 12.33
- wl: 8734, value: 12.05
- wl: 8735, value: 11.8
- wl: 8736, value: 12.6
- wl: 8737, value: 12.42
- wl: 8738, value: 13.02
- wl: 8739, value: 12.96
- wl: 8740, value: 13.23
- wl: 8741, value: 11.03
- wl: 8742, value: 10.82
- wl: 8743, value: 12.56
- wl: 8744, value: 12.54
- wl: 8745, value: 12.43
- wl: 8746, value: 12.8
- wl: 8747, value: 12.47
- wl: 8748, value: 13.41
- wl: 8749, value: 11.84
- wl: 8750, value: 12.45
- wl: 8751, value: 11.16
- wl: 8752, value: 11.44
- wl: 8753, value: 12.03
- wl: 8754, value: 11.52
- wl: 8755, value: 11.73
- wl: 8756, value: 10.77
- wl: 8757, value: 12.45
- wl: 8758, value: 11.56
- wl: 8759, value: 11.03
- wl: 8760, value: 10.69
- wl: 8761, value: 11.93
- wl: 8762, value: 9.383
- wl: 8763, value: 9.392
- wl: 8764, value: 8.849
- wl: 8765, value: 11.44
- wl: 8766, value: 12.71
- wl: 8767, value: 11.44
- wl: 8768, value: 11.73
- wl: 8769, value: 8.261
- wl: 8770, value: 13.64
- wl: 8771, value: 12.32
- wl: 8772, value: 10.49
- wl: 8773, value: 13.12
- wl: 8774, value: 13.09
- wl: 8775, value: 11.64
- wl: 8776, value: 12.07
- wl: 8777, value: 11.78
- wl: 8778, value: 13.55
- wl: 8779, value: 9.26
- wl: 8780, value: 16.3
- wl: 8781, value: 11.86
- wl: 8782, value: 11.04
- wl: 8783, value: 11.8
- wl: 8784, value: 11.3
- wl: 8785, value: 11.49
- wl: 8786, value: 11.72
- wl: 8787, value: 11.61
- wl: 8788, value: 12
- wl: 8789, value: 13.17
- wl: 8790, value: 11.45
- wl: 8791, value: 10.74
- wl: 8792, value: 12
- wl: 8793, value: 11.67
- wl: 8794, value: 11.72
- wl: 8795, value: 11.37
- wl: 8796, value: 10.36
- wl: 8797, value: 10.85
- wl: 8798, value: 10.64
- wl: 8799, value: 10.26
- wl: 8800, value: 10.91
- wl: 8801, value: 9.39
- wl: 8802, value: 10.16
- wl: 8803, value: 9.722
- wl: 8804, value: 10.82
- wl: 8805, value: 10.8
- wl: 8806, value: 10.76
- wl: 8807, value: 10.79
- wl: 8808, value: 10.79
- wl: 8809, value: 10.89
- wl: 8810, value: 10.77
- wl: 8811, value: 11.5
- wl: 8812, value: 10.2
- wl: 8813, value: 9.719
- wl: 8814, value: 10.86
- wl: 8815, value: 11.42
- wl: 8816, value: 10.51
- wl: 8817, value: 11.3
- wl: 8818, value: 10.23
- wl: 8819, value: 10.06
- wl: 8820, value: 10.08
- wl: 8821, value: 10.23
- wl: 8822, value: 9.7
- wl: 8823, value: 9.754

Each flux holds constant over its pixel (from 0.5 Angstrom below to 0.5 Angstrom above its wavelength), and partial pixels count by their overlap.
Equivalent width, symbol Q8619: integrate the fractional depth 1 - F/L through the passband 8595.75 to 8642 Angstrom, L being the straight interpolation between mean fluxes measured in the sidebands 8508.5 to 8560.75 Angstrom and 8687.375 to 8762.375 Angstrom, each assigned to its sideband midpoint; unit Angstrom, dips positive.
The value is 2.8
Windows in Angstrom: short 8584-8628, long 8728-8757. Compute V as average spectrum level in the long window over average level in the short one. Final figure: 1.2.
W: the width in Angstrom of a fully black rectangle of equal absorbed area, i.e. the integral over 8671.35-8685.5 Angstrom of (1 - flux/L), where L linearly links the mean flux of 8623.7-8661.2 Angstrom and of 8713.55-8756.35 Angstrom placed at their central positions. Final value 0.42 Angstrom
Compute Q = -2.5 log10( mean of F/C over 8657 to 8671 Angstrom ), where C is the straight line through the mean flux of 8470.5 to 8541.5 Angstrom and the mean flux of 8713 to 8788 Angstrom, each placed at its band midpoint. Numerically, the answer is 0.06 mag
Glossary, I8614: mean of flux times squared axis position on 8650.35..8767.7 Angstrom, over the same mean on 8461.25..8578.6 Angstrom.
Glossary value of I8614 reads 1.24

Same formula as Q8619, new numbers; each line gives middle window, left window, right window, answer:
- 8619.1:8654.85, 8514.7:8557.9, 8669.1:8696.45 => 1.2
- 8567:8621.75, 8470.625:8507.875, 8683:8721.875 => 3.5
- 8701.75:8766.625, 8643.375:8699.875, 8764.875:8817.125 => -4.6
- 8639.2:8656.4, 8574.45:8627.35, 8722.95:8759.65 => 0.4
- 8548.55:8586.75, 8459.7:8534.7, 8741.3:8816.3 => 0.4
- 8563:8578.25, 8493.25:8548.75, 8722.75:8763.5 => 0.8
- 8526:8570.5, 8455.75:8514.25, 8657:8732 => 1.5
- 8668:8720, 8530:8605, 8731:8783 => -1.1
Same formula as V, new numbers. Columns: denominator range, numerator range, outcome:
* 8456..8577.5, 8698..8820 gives 1.20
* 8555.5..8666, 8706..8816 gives 1.16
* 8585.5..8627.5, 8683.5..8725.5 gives 1.16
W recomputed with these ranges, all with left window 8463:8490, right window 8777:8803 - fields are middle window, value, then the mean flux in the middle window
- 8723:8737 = -1.5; 12.2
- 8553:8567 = 0.1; 9.84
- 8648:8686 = 0.5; 10.5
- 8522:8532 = 0.2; 9.47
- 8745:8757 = -0.9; 12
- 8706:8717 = -0.8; 11.7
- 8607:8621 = 0.4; 10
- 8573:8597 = 0.2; 10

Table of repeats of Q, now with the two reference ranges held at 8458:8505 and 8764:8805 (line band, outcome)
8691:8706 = -0.09 mag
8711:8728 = -0.09 mag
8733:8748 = -0.11 mag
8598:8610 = 0.05 mag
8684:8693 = -0.08 mag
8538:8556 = -0.01 mag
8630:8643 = 0.06 mag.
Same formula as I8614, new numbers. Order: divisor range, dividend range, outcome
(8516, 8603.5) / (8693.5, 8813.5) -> 1.24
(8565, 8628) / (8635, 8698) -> 1.08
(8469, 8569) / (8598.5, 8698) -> 1.11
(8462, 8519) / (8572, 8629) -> 1.08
